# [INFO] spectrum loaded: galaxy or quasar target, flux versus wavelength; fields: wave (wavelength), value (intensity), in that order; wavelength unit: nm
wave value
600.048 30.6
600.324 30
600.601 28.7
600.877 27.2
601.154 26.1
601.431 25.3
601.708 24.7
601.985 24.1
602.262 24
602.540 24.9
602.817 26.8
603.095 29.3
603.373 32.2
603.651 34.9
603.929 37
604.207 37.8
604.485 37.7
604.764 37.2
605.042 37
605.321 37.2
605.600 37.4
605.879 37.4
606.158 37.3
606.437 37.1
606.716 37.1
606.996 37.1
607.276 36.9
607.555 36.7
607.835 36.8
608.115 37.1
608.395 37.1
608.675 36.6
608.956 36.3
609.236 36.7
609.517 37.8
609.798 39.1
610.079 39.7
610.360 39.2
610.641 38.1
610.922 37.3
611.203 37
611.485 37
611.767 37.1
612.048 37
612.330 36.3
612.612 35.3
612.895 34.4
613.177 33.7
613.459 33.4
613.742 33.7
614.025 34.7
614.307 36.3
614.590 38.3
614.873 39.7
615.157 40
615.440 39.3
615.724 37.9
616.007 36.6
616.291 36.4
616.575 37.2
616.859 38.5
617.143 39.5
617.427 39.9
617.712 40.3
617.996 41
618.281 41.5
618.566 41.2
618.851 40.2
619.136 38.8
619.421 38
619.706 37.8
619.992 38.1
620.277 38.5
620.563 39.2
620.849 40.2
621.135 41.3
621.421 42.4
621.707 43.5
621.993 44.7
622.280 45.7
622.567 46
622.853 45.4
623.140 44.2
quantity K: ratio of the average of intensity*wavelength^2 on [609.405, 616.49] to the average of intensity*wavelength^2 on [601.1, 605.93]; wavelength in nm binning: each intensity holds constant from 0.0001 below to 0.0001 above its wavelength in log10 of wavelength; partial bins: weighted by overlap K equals 1.20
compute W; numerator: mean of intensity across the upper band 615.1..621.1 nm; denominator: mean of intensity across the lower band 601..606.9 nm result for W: 1.20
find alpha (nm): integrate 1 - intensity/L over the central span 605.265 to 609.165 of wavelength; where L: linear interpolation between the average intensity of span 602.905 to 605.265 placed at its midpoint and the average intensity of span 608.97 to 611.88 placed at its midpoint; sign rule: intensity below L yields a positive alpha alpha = -0.050 nm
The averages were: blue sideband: 35.3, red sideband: 37.8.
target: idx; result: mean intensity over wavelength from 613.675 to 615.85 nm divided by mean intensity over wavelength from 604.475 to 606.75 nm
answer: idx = 1.01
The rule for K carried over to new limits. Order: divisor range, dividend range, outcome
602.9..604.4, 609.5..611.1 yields 1.16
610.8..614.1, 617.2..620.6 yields 1.14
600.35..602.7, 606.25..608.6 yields 1.46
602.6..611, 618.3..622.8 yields 1.18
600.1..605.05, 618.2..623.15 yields 1.46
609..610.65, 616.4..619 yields 1.07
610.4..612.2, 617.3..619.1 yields 1.11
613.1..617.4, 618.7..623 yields 1.13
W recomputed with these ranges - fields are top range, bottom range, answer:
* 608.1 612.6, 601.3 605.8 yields 1.18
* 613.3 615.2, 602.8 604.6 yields 1.07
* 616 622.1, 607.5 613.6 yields 1.08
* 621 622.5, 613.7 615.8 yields 1.16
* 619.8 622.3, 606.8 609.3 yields 1.12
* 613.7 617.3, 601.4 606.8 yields 1.14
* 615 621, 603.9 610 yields 1.05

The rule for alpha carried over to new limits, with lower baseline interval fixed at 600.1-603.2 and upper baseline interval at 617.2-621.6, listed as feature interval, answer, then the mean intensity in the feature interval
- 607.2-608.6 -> -0.25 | 36.9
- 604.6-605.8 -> -0.33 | 37.2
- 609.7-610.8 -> -0.20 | 39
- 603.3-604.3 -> -0.26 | 35.6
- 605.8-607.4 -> -0.36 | 37.1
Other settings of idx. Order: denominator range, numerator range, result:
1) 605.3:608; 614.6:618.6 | 1.05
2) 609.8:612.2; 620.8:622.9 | 1.15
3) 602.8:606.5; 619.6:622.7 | 1.17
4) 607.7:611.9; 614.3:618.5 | 1.04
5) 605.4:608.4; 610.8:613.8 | 0.96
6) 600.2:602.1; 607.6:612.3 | 1.41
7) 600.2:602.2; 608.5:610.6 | 1.43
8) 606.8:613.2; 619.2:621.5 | 1.06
